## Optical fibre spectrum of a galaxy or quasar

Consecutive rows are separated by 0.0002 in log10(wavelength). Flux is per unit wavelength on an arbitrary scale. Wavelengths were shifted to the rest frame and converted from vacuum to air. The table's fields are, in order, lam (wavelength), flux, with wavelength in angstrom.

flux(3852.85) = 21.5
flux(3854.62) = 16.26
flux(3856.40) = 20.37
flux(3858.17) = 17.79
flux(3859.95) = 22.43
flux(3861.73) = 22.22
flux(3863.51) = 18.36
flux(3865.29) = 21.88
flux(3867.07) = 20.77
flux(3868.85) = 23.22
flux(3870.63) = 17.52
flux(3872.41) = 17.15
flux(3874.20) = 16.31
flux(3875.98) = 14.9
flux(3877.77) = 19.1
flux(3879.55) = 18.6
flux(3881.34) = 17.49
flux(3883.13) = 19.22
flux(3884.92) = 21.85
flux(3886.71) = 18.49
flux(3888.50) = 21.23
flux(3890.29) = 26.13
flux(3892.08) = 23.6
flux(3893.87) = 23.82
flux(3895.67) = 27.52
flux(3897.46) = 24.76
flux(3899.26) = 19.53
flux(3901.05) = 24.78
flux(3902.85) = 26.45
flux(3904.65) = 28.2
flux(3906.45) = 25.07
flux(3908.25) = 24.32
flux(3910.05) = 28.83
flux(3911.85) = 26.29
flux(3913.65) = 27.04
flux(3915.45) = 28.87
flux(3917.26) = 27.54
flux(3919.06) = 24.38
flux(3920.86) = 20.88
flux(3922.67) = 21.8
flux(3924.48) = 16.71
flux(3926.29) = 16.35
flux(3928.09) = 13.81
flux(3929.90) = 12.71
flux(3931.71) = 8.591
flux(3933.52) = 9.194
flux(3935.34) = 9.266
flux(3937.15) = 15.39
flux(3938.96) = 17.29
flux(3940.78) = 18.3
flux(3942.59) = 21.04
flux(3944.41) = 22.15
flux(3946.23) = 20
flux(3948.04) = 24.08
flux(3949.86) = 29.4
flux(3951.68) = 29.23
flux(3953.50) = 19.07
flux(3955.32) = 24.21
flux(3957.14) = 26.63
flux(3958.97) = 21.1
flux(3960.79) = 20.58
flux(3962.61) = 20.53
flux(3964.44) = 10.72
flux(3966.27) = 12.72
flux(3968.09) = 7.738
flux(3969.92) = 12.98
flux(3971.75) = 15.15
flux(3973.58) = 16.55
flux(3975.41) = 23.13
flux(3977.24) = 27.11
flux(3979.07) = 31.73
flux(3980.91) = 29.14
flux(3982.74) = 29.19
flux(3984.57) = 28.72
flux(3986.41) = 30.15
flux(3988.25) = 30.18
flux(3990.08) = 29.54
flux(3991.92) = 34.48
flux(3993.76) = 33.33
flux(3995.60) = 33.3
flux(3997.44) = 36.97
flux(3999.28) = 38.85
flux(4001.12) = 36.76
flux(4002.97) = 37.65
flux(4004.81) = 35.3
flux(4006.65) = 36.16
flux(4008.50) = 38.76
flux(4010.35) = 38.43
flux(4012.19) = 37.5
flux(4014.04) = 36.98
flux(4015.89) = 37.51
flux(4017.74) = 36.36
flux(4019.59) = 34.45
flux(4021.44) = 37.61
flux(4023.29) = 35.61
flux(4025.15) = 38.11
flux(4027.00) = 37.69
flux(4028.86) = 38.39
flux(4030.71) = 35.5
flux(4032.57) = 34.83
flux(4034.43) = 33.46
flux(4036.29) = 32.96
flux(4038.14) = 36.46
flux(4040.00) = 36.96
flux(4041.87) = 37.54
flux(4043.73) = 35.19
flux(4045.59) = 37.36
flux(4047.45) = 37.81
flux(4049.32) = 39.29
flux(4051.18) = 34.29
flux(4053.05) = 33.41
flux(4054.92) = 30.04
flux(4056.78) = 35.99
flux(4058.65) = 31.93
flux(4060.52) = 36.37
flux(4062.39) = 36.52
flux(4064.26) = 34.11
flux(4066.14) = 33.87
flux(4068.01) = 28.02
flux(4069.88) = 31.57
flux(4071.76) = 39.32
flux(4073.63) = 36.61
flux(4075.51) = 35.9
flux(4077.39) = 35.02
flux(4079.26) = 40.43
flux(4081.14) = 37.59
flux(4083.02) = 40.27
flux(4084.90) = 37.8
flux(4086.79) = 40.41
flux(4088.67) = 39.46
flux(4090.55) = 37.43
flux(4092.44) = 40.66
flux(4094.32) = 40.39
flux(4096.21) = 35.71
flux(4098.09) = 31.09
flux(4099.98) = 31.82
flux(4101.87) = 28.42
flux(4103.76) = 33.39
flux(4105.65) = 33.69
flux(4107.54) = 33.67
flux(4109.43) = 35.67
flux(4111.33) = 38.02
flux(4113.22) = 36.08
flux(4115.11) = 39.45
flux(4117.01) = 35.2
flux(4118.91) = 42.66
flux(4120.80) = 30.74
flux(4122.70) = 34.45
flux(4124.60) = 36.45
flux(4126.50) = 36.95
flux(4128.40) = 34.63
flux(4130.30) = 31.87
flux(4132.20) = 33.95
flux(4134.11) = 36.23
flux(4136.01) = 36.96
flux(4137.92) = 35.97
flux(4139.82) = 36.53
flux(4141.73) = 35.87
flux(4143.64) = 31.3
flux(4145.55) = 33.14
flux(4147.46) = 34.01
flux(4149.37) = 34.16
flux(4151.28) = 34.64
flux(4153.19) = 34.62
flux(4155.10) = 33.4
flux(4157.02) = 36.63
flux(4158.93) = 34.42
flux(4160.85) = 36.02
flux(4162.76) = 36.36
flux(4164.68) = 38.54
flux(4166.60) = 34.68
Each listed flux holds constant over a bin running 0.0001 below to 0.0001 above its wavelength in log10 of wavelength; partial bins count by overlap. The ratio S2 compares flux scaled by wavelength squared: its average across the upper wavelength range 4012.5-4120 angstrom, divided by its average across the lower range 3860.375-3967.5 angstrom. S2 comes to 1.9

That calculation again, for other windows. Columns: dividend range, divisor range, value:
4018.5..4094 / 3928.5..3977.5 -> 2.10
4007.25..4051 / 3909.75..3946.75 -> 2.01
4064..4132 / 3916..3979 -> 2.04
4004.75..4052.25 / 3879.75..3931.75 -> 1.73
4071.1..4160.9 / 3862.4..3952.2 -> 1.90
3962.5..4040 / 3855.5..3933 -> 1.55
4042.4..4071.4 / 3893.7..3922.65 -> 1.46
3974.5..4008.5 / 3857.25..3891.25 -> 1.75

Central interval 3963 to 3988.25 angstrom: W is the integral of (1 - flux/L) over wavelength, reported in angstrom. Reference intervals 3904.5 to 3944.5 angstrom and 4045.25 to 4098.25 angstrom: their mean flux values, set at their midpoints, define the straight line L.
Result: 4.3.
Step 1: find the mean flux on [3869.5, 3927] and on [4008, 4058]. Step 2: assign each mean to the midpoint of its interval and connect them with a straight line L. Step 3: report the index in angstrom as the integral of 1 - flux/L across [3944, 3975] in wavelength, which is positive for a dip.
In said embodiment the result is 9.6 angstrom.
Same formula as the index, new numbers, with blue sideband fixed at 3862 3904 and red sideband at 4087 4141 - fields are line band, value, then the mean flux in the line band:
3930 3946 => 6.09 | 15.2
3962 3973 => 5.49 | 13.2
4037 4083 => -4.73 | 35.6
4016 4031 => -3.43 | 36.8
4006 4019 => -3.59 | 37.3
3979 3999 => -2.85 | 31.7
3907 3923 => -1.81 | 25.7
